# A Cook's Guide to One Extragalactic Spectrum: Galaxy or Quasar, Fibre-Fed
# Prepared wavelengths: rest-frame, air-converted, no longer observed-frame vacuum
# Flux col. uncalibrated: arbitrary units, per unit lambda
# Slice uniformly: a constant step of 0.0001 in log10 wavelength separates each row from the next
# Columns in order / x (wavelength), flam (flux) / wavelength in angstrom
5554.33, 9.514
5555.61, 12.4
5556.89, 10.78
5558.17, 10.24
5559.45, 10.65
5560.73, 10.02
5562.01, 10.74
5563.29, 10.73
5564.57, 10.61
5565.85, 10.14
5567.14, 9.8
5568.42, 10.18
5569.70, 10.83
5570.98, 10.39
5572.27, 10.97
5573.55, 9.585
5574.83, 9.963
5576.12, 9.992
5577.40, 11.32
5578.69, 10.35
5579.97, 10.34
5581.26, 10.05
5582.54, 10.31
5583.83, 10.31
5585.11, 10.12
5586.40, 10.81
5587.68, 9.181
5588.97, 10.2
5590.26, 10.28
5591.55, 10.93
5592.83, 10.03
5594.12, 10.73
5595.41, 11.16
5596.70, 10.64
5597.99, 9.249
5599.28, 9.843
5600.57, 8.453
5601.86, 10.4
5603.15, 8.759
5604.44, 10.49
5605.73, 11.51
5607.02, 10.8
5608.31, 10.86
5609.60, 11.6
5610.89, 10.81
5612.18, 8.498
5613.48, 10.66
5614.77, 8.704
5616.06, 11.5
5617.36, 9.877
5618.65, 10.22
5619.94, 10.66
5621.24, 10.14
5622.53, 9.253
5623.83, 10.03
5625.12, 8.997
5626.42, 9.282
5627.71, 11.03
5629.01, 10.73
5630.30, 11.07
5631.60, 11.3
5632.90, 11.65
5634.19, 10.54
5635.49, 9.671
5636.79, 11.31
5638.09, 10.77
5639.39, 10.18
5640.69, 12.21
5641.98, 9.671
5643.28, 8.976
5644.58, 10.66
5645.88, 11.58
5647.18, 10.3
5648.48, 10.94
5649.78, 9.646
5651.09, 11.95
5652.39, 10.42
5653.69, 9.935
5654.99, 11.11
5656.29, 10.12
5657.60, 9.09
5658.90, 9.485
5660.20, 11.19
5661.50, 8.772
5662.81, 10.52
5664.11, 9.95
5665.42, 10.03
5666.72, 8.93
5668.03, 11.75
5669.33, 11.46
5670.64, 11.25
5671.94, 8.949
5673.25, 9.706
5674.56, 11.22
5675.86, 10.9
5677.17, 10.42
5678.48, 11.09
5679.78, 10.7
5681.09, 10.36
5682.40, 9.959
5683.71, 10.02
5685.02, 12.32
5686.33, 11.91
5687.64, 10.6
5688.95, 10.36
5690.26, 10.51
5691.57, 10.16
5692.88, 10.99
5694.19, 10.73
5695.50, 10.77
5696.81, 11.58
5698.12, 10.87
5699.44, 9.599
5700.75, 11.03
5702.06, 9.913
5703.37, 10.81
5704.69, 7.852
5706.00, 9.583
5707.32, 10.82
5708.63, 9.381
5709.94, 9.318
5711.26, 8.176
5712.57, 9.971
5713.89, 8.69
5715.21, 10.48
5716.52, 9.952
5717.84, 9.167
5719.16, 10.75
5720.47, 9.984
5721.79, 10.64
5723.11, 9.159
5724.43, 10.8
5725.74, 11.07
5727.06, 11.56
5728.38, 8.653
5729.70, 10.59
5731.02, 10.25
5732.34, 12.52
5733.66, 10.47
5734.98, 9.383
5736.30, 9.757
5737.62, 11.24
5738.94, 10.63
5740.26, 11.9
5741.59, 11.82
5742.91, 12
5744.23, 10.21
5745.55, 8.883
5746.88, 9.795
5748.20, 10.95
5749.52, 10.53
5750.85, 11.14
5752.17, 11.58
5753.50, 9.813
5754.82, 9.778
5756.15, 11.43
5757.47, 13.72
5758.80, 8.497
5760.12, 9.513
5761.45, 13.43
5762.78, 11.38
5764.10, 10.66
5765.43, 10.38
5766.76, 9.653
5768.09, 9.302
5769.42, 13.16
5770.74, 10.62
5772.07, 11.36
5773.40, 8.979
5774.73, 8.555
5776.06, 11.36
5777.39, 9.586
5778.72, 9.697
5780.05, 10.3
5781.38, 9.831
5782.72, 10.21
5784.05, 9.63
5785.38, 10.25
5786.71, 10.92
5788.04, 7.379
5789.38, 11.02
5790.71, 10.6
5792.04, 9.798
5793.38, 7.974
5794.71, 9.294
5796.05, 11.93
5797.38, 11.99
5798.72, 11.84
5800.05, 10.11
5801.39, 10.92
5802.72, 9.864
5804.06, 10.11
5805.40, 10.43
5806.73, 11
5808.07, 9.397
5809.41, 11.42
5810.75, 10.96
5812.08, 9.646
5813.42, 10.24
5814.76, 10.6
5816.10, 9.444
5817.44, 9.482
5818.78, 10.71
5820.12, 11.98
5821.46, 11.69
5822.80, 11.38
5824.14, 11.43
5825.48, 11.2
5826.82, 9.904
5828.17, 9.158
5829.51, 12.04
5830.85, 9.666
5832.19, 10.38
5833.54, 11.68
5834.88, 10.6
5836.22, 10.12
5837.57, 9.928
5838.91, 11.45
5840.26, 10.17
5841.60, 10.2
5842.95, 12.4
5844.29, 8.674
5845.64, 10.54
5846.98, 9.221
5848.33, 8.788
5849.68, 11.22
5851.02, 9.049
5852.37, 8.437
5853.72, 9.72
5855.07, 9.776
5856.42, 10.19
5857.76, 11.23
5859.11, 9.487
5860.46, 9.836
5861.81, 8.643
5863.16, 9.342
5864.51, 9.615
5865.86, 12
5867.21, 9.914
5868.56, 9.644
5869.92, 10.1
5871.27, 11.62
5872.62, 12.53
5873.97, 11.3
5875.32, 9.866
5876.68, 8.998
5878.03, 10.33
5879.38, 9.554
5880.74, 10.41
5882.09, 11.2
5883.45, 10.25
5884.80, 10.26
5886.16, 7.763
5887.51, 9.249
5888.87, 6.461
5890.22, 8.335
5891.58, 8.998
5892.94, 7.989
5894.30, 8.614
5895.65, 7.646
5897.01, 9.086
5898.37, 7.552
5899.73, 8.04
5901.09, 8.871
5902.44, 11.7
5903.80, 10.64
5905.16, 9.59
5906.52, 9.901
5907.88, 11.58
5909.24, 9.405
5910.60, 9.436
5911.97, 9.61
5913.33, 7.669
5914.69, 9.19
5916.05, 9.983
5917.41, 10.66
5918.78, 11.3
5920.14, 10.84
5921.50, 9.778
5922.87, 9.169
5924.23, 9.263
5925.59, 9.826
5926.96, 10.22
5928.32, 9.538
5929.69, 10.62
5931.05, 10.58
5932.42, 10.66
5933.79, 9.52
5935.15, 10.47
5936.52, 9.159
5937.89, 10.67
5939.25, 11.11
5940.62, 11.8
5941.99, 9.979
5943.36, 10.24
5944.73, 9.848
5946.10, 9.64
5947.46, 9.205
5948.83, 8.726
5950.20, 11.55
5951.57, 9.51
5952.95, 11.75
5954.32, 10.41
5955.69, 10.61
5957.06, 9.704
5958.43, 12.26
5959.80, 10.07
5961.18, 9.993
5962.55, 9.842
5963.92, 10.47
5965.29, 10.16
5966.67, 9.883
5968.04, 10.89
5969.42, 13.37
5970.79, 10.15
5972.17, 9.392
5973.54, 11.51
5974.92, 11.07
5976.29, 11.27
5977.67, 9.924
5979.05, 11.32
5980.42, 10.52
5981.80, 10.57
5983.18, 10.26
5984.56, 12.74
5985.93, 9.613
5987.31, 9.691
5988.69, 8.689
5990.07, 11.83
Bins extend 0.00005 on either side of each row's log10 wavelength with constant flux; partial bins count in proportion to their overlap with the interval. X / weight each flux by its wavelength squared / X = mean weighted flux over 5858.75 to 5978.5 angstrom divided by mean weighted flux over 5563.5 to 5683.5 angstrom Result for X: 1.1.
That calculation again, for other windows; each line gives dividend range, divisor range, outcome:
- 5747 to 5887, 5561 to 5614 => 1.09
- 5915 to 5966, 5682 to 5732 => 1.08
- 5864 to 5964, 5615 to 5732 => 1.04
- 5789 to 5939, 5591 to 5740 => 1.04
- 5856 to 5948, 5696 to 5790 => 1.00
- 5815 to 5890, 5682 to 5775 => 1.01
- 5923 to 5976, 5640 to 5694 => 1.09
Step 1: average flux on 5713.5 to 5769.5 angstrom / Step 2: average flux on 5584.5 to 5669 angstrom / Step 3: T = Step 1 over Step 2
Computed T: 1.02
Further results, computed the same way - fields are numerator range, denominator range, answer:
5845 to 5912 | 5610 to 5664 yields 0.94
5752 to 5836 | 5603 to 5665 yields 1.01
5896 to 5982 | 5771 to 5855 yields 0.99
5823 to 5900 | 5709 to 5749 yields 0.96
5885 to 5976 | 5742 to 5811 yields 0.95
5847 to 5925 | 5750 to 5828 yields 0.92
